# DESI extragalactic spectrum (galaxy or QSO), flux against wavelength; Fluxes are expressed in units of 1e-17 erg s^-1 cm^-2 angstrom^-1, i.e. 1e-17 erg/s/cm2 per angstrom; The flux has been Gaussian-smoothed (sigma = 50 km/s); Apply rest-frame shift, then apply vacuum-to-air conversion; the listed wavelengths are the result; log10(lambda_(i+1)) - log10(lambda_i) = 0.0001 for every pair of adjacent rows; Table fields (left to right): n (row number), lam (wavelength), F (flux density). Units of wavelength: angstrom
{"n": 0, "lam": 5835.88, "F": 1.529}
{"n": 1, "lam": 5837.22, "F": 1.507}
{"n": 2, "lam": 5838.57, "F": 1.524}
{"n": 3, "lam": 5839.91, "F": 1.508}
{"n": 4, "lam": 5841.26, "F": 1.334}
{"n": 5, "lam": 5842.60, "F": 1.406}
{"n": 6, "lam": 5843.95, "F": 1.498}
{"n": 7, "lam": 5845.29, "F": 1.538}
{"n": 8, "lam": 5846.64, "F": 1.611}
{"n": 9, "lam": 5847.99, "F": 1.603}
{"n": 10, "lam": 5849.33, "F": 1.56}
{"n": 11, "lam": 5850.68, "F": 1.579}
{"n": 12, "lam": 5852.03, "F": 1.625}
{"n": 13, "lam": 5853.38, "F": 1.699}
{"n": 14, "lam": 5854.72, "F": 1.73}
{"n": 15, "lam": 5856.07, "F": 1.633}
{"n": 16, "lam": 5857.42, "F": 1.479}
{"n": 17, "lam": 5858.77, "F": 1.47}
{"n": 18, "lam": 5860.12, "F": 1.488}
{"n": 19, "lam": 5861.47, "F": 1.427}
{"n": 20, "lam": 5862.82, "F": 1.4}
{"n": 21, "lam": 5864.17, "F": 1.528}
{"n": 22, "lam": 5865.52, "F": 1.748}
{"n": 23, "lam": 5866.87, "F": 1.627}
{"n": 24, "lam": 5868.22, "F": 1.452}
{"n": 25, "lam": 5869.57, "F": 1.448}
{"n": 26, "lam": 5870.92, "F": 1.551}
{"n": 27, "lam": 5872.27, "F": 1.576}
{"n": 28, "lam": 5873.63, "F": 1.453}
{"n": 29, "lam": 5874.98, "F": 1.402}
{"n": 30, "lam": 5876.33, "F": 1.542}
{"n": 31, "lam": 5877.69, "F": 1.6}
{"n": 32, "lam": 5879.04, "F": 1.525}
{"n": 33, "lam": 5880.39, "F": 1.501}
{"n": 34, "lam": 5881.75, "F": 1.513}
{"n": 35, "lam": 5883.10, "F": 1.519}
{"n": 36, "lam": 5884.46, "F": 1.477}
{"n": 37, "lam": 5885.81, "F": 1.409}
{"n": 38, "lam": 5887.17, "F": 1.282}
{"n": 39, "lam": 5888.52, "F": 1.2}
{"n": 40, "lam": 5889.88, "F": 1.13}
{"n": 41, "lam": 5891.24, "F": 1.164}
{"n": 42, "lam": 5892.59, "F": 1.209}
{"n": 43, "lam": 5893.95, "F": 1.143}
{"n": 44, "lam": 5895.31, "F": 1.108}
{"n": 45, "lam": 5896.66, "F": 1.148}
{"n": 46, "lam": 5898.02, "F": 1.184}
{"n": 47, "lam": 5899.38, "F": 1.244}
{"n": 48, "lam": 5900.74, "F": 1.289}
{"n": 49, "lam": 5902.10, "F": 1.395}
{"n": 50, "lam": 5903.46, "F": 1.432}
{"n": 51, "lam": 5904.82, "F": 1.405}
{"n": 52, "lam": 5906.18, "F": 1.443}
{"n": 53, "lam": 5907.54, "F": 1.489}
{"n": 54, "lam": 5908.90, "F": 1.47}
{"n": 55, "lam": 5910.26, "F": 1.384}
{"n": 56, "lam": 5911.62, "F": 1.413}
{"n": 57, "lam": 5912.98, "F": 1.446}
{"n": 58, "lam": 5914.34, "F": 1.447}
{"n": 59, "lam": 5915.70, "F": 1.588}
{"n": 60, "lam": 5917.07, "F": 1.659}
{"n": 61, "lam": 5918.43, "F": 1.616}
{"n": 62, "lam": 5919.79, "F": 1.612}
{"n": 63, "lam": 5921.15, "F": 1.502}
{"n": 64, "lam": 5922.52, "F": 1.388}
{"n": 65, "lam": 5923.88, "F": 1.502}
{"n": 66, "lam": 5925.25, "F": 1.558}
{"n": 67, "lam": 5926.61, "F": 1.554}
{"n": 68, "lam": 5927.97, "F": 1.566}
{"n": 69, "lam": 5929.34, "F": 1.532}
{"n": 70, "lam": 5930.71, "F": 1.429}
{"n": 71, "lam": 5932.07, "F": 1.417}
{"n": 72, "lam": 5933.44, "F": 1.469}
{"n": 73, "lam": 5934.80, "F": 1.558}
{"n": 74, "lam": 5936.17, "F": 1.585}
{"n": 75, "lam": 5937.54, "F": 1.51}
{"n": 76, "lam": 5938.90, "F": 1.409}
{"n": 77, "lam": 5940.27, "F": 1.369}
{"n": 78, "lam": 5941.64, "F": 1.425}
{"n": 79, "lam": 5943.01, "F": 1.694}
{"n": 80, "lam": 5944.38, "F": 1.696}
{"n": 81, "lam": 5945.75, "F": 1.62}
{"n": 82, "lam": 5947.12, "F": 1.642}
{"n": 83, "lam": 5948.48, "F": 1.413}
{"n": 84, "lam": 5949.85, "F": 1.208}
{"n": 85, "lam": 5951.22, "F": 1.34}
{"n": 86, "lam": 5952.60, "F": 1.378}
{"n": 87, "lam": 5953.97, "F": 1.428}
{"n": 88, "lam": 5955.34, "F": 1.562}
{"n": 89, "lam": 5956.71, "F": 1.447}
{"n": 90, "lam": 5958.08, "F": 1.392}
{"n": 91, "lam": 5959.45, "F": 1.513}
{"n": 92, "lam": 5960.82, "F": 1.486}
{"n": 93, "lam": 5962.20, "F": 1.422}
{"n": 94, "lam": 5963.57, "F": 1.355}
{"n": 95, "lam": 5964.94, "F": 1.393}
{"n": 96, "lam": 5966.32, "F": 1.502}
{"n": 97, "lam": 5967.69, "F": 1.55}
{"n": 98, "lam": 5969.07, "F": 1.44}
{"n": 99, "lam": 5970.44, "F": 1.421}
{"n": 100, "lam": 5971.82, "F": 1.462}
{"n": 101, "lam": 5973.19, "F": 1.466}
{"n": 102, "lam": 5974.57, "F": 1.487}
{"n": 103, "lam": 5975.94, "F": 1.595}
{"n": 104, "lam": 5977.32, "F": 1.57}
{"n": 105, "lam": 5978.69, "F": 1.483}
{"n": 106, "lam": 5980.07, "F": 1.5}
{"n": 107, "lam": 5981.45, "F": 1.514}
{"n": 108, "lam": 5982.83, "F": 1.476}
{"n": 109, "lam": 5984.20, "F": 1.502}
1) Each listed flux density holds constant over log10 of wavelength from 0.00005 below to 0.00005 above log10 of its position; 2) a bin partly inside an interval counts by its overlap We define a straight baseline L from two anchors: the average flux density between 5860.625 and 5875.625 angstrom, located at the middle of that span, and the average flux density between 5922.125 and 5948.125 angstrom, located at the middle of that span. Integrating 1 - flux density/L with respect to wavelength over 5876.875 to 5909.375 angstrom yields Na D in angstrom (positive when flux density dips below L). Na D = 3.65 angstrom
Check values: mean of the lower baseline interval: 1.51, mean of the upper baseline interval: 1.52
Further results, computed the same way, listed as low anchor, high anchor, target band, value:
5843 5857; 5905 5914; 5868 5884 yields 0.2 angstrom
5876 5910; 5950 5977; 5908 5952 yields -3.0 angstrom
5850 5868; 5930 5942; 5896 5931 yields 1.0 angstrom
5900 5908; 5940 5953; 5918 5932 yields -0.7 angstrom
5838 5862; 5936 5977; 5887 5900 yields 2.9 angstrom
